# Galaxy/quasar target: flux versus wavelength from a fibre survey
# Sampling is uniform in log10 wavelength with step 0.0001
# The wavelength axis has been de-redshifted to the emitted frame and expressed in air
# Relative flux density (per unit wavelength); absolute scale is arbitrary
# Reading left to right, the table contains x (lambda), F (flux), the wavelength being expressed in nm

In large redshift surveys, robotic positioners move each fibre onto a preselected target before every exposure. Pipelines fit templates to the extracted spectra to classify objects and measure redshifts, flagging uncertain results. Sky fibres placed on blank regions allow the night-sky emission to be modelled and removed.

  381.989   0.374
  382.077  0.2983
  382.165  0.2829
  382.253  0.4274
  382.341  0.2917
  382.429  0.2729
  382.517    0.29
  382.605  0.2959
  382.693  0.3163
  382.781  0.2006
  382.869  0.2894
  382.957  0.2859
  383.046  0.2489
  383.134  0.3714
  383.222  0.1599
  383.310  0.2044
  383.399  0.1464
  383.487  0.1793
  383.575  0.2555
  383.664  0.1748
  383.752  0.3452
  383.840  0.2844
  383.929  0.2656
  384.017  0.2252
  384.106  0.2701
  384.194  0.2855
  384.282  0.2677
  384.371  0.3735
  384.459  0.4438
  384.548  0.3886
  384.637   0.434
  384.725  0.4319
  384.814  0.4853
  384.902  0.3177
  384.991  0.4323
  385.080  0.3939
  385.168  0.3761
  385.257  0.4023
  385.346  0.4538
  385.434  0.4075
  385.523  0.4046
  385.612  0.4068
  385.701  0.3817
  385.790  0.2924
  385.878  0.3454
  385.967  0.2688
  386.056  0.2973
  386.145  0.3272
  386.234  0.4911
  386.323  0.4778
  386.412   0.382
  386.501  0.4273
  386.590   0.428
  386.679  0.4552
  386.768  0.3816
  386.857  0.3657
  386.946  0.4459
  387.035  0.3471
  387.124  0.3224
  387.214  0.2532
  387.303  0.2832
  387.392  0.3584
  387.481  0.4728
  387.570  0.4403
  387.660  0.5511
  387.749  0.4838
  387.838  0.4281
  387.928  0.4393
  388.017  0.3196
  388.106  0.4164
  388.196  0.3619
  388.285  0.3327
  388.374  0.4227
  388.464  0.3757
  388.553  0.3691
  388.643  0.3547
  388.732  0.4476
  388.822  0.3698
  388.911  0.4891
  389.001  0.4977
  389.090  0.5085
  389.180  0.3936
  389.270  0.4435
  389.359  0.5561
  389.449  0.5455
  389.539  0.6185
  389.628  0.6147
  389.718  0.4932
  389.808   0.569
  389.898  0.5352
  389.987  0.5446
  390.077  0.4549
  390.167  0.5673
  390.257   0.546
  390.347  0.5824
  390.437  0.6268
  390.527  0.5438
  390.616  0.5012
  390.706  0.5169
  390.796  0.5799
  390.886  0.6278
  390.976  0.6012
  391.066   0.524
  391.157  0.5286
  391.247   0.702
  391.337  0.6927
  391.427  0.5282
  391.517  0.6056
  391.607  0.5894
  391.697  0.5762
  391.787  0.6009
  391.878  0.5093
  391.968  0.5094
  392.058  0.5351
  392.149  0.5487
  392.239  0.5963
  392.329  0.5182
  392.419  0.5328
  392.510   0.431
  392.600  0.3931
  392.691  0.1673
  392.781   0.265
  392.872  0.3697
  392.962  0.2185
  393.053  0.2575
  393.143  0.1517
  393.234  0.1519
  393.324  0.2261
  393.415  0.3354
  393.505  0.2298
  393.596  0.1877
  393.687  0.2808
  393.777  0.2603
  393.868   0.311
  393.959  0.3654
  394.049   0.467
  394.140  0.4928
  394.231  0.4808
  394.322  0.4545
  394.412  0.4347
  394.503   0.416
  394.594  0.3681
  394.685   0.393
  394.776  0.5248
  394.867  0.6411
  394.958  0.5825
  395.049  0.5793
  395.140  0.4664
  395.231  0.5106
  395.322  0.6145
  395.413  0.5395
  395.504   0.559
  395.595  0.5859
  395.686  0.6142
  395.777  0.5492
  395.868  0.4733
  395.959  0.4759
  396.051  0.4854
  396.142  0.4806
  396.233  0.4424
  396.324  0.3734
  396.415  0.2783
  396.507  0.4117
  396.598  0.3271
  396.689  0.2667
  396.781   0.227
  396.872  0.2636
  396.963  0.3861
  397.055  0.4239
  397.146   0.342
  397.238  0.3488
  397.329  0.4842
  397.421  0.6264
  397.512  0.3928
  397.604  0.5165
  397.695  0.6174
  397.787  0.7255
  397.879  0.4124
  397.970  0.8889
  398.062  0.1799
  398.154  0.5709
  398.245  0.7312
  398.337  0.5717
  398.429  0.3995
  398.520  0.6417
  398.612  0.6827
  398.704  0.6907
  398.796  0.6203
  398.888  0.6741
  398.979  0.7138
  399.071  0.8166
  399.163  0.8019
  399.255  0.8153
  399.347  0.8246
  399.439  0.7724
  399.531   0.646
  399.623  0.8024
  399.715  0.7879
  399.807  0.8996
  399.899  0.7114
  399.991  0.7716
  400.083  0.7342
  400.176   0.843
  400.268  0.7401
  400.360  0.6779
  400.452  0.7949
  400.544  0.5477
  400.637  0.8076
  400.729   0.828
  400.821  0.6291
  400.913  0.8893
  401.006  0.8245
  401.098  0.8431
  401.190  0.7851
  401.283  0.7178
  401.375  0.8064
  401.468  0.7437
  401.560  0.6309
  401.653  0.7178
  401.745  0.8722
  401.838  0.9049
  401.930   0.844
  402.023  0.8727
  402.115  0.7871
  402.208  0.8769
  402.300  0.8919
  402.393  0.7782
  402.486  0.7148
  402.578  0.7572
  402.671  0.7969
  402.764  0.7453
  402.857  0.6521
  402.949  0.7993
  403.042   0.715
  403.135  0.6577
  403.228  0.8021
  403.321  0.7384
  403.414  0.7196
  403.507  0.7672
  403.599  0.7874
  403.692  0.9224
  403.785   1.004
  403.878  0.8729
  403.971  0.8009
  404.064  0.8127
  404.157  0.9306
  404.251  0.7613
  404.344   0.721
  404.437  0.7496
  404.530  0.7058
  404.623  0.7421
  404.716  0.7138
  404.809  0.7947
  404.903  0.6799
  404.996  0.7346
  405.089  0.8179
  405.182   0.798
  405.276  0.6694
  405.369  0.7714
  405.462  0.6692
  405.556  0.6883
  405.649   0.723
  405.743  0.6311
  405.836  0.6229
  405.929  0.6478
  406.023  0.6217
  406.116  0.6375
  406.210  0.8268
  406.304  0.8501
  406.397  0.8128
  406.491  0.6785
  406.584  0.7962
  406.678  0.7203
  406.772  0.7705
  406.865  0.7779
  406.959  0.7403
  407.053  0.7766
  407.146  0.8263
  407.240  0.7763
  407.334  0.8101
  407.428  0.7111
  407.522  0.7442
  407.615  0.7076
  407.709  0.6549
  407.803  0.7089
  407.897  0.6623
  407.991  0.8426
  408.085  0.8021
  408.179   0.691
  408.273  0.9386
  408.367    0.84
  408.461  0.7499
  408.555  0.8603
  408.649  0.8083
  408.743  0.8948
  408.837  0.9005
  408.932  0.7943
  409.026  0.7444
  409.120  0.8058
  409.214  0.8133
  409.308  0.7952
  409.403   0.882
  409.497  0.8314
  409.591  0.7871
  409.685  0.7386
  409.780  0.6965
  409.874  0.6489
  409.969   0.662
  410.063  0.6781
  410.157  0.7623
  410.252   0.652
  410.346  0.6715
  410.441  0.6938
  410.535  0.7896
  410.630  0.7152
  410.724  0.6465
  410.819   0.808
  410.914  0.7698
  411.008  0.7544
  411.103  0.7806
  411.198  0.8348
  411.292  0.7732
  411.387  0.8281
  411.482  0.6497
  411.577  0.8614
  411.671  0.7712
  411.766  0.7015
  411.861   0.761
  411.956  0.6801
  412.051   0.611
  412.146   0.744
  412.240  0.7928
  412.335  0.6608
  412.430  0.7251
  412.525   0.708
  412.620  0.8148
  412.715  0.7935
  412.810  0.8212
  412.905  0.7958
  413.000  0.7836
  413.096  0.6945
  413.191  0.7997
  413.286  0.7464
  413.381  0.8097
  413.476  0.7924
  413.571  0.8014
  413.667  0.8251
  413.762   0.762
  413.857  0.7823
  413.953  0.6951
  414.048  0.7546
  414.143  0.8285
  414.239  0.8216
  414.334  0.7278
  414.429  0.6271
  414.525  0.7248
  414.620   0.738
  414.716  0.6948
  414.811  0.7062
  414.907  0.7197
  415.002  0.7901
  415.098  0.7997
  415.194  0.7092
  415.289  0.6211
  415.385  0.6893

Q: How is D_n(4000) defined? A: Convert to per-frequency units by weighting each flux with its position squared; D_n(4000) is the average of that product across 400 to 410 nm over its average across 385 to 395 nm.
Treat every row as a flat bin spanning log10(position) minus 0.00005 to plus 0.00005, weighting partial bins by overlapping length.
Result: 1.89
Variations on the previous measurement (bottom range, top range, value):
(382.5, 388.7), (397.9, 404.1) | 2.31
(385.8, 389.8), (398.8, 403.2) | 1.97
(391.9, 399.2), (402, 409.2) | 1.75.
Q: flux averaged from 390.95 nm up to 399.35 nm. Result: 0.482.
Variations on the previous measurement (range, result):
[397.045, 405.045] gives 0.725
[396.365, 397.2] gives 0.326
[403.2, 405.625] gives 0.775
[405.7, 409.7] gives 0.769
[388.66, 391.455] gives 0.539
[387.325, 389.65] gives 0.444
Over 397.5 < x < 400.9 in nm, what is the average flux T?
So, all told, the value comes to 0.688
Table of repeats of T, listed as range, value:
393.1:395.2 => 0.384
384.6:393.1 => 0.453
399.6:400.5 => 0.775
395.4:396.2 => 0.528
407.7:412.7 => 0.759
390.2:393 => 0.519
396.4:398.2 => 0.437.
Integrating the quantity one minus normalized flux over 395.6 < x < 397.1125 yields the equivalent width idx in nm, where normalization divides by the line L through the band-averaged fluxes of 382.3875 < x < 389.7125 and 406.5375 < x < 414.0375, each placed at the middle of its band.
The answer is 0.36 nm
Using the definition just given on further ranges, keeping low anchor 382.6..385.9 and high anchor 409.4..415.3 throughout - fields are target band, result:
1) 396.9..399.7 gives -0.35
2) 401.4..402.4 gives -0.38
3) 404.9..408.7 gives -0.48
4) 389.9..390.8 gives -0.28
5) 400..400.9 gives -0.28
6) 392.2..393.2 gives 0.22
